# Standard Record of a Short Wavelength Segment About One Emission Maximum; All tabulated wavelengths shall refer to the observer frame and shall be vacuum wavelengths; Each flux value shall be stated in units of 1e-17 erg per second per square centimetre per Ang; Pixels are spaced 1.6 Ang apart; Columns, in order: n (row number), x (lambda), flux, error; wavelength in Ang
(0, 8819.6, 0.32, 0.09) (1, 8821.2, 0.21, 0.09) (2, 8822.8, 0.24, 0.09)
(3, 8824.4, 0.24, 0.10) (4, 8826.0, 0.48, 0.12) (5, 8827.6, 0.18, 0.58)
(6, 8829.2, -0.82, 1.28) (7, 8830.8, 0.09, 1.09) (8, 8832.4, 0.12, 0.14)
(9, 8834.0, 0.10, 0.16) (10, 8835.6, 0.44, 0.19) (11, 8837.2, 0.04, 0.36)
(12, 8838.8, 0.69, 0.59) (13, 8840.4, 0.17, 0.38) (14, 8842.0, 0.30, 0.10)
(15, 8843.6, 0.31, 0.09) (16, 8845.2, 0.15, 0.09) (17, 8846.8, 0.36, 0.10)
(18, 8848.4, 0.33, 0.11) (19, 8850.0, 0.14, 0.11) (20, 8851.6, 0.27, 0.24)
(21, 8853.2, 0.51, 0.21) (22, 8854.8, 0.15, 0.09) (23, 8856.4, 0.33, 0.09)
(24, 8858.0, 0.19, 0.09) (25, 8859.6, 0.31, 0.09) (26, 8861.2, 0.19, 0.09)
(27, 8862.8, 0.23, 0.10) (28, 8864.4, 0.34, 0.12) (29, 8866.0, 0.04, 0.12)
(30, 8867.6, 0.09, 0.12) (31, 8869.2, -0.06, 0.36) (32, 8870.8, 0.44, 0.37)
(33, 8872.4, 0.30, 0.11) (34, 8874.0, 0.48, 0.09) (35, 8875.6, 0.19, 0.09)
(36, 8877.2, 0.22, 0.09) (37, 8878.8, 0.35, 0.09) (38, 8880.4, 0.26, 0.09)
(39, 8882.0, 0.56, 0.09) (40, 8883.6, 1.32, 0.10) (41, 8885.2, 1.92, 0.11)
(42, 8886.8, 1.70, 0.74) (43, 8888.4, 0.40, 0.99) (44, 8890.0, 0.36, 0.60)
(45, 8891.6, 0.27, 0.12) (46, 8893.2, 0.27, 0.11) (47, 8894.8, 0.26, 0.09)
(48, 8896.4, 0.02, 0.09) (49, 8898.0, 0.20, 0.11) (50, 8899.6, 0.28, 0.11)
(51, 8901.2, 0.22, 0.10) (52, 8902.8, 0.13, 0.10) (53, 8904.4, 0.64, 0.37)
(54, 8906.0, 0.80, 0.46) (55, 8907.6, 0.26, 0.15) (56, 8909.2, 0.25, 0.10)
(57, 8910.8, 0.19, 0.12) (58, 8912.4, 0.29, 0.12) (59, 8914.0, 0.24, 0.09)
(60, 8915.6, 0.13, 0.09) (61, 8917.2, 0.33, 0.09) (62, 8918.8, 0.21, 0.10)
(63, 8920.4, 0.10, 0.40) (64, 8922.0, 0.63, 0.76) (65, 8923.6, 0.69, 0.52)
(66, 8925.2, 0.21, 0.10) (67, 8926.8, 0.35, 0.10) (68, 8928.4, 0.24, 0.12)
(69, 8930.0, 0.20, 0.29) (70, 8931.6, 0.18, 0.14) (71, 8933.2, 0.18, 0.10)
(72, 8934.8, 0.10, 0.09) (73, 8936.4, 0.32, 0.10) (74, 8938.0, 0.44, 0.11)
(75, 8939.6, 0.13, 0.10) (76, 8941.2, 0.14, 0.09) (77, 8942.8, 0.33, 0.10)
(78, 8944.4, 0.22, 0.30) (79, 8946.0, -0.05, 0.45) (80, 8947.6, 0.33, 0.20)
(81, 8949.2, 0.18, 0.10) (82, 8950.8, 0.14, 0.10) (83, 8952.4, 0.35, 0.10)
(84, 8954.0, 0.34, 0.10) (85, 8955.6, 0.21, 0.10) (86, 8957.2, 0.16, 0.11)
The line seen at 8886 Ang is H-beta 4861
